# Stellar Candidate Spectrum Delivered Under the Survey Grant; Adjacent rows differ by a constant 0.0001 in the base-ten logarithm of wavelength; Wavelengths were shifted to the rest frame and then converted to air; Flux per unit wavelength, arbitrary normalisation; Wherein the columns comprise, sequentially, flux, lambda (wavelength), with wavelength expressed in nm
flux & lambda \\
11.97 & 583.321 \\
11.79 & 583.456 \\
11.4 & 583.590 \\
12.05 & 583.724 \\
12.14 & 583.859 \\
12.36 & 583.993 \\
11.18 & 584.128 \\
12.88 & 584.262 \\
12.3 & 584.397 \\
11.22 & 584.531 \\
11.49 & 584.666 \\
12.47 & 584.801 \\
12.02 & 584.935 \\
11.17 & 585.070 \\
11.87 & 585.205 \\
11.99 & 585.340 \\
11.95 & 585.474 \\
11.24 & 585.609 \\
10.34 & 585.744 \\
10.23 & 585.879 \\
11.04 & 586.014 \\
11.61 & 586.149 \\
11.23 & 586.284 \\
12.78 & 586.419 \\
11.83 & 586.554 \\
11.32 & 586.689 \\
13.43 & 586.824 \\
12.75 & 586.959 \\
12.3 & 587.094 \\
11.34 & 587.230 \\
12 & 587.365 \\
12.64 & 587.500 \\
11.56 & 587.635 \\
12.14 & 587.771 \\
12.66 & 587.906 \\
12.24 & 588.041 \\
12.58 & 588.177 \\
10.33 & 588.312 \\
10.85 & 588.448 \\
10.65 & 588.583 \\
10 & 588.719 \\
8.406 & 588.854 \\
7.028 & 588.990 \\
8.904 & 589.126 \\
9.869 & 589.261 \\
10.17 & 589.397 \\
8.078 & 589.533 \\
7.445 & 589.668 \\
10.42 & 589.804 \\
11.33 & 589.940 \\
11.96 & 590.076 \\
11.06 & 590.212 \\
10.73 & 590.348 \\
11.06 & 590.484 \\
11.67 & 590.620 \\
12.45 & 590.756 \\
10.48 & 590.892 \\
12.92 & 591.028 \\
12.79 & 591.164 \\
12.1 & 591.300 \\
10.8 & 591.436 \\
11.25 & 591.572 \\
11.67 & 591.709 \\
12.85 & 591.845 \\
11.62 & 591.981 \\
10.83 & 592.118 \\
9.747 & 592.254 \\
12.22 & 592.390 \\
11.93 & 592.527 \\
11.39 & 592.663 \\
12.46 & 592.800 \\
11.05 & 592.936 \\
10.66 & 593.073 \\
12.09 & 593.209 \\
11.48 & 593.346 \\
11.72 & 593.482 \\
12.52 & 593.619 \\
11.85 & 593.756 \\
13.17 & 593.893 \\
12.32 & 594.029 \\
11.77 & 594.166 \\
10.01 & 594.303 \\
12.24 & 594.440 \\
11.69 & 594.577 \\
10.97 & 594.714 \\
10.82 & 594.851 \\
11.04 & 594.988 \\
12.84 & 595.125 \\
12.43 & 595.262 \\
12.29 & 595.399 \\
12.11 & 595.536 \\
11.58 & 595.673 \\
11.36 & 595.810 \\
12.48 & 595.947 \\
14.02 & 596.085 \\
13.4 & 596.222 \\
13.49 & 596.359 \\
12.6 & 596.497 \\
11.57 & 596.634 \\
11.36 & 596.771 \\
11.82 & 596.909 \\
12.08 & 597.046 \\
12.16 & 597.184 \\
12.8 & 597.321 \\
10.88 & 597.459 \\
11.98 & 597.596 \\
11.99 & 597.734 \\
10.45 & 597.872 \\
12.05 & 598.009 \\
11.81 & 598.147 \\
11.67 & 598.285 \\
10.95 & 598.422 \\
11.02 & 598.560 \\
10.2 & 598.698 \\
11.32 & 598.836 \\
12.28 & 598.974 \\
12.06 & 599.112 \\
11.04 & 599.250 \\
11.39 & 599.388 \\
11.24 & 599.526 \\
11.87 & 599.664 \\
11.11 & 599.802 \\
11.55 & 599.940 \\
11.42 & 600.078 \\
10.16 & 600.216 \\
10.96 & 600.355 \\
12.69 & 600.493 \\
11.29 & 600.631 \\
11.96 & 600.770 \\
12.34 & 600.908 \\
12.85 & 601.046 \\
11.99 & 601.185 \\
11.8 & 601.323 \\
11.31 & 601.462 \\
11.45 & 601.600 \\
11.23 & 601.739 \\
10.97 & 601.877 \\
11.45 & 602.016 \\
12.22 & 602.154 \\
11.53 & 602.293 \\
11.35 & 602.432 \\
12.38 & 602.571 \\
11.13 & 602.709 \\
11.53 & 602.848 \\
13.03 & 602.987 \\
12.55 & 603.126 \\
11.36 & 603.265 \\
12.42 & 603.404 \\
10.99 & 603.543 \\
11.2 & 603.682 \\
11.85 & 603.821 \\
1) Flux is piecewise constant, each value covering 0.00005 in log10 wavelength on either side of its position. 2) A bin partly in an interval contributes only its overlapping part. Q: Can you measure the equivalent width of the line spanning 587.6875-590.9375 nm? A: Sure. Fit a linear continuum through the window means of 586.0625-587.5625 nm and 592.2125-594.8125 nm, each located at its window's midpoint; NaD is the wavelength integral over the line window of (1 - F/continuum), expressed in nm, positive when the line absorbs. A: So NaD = 0.383 nm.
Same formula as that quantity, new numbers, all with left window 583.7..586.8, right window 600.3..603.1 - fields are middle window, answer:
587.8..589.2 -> 0.16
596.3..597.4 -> -0.04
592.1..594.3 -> 0.01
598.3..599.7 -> 0.05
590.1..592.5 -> 0.04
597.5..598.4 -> 0.01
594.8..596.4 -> -0.08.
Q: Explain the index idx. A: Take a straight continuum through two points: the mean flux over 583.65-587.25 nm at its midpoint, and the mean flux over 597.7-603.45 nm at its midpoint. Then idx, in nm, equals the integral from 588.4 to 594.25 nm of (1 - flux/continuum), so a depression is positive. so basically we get 0.33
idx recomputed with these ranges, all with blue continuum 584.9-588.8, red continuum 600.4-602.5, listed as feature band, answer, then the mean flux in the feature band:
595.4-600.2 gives -0.024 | 11.8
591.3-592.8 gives 0.022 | 11.5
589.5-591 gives 0.121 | 10.7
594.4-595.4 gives -0.003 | 11.7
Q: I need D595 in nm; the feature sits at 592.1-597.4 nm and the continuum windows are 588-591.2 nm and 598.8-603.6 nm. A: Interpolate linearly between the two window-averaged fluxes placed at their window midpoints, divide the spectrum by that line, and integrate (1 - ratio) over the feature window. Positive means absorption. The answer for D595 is -0.42 nm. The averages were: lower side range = 10.5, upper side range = 11.7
